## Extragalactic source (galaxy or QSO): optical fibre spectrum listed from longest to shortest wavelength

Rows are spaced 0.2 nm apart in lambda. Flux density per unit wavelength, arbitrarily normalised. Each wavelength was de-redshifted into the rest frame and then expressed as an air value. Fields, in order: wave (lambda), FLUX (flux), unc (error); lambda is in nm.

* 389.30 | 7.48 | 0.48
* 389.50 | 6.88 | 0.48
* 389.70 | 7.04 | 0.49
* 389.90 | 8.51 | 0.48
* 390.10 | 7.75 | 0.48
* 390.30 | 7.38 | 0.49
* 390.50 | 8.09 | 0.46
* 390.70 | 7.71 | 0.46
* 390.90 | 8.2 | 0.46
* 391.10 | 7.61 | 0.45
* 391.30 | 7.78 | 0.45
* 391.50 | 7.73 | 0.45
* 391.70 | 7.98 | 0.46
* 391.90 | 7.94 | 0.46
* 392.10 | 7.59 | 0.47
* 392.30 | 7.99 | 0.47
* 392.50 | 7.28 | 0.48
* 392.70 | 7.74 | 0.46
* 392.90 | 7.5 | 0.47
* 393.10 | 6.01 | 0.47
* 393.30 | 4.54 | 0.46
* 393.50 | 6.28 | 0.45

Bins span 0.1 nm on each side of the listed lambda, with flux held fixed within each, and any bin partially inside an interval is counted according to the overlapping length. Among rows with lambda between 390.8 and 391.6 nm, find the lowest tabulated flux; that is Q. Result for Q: 7.61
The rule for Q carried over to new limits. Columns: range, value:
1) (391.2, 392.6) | 7.28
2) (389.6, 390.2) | 7.04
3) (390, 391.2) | 7.38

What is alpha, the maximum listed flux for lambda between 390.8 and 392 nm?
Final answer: 8.2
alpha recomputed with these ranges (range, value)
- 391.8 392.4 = 7.99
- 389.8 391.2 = 8.51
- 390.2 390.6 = 8.09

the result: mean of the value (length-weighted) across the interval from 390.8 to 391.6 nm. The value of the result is 7.83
